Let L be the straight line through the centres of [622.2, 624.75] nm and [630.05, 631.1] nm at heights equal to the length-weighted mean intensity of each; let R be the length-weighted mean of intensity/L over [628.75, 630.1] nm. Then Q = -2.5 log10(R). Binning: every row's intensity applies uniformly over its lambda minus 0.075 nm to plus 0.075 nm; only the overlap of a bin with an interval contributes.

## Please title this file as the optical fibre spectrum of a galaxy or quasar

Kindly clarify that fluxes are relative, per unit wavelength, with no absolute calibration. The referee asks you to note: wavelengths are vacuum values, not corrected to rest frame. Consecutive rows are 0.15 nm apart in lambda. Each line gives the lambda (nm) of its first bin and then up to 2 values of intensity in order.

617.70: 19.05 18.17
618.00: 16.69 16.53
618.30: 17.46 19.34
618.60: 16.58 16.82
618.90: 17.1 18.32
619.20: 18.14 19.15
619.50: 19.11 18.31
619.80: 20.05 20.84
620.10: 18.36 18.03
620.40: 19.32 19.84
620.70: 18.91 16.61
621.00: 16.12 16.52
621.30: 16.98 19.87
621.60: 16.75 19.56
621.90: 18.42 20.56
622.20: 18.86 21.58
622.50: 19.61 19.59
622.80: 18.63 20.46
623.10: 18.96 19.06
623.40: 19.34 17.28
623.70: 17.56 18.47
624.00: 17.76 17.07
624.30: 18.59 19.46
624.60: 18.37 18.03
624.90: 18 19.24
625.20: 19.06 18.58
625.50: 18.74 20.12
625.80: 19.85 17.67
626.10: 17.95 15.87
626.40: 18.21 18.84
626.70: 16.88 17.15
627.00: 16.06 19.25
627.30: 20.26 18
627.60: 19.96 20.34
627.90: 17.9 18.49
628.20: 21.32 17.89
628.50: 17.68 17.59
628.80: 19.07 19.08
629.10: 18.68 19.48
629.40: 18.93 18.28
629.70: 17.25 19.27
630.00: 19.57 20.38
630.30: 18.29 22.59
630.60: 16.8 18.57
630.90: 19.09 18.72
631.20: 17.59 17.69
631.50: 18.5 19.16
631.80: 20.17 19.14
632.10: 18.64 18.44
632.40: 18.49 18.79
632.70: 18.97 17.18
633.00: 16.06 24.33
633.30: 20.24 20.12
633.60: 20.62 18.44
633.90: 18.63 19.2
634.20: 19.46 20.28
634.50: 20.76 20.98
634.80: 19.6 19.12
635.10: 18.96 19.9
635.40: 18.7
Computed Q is 0.017 mag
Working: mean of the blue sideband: 18.8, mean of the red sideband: 19.2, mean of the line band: 18.9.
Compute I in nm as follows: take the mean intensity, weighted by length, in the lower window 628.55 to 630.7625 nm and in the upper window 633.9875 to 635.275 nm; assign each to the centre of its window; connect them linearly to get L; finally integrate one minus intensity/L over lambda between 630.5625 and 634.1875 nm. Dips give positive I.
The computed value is 0.09 nm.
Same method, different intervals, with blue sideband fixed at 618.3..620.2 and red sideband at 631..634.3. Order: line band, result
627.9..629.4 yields 0.01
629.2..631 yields -0.01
